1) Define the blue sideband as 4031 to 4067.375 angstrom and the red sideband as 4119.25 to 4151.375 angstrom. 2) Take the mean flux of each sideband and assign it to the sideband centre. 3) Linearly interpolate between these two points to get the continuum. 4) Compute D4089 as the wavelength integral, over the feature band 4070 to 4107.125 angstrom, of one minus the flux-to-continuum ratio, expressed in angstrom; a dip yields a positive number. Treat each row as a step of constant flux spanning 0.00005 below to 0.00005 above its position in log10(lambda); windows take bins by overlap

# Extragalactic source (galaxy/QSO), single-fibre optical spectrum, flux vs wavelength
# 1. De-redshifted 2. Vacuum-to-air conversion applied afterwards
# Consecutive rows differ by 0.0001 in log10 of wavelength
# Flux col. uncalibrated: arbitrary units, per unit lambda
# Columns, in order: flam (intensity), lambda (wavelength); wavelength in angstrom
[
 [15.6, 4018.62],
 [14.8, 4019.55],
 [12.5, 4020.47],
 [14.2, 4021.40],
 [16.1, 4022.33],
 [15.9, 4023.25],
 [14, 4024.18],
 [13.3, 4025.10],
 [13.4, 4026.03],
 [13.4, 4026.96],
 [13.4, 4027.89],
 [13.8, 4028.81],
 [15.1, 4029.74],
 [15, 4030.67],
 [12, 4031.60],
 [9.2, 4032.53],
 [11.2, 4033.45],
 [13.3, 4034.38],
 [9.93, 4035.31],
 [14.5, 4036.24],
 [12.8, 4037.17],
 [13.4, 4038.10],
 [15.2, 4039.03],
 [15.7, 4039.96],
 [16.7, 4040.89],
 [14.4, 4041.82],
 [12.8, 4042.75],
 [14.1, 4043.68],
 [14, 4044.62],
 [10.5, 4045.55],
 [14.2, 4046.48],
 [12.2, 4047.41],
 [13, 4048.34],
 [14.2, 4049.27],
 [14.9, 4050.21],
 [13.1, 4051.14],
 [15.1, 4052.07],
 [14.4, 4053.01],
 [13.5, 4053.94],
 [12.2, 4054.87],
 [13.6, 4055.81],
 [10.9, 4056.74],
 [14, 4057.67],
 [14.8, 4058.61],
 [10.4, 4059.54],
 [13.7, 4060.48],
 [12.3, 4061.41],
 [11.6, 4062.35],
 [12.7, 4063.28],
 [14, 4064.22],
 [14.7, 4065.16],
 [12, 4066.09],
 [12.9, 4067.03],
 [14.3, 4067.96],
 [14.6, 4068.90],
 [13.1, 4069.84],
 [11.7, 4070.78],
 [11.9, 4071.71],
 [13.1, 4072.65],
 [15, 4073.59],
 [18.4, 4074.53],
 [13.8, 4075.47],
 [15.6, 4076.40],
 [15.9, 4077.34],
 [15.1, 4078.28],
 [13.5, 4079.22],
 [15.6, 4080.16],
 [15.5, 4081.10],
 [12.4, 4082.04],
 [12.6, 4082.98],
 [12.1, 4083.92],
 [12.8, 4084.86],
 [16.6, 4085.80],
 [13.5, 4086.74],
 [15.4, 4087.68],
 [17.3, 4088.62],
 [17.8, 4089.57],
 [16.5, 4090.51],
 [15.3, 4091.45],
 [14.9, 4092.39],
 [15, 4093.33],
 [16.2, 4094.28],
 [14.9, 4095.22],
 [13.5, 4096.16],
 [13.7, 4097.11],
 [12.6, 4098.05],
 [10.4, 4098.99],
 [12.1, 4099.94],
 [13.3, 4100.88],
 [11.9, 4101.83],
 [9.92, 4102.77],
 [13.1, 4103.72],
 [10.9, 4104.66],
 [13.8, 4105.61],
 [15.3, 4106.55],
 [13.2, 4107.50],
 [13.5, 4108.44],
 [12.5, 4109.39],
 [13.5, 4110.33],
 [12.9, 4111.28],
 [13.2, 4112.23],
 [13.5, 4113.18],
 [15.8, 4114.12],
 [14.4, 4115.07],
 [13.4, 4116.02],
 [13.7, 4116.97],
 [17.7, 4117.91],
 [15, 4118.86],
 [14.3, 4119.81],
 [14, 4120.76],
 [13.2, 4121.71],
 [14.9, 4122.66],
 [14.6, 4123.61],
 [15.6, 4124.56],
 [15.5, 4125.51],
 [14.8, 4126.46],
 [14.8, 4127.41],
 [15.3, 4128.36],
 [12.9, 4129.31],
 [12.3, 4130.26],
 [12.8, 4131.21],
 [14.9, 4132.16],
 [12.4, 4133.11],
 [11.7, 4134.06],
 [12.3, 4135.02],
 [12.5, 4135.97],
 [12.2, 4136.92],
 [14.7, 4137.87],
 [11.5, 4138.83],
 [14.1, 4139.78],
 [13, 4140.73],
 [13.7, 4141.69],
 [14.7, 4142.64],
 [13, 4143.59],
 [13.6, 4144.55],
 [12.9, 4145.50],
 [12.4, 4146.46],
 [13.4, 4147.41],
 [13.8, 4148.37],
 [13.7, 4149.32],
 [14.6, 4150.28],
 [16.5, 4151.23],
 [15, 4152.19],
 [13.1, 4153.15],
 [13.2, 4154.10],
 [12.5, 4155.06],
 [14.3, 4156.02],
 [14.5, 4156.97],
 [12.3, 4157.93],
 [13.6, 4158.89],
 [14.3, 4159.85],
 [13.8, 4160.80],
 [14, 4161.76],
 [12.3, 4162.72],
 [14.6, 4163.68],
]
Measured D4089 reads -1.8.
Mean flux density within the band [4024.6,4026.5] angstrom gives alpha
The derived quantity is 13.4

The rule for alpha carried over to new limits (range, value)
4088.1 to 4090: 17.4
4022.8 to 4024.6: 14.9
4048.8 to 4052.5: 14.3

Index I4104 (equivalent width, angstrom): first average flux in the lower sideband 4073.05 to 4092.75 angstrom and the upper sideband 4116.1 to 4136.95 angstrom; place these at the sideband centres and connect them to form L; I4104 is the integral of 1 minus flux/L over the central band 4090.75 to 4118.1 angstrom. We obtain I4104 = 1.8 angstrom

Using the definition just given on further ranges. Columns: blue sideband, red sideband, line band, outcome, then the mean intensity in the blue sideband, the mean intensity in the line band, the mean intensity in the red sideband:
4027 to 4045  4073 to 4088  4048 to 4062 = 0.6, 13.5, 13.3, 14.6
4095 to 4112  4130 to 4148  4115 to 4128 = -1.8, 12.8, 14.7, 13.1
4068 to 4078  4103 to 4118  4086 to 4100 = -0.8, 14.3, 14.7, 13.6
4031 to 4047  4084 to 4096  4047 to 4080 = 1.4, 13.2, 13.6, 15.4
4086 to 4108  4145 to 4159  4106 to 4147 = 0.2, 14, 13.8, 13.7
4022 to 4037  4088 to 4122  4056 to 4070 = 0.5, 13.3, 13.1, 14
